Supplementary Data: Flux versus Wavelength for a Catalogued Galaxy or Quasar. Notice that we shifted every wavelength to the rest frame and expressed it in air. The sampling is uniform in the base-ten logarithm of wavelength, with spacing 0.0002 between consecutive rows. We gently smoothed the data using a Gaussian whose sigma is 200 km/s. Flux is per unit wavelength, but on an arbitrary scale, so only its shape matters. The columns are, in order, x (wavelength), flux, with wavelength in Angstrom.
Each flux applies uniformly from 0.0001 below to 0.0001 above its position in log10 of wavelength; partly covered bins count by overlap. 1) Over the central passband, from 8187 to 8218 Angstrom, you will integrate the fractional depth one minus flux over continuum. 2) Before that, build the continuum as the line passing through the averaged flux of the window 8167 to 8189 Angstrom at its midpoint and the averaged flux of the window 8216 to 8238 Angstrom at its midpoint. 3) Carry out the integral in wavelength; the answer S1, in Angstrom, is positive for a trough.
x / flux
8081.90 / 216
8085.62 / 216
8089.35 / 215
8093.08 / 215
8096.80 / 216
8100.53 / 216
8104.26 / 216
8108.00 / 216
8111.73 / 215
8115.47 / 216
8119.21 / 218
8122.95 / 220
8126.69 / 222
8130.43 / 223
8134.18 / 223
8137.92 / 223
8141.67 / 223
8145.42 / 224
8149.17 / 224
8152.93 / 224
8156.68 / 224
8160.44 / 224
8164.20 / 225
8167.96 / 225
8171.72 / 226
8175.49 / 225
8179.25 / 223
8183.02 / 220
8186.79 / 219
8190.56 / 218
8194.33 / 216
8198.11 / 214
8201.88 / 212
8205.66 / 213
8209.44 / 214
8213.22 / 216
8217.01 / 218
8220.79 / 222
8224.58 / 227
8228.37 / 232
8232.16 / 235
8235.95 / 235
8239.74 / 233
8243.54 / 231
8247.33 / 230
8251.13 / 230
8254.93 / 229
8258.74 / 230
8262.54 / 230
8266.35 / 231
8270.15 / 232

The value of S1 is 1.44 Angstrom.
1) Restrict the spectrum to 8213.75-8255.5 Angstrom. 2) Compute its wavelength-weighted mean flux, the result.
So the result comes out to 229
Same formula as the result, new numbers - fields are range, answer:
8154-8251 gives 223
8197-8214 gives 214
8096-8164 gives 221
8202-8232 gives 221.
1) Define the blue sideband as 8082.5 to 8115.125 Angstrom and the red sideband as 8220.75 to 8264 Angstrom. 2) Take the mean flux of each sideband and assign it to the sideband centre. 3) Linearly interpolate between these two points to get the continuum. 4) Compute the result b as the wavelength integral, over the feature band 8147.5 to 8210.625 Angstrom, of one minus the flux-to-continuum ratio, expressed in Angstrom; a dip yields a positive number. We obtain 1.0 Angstrom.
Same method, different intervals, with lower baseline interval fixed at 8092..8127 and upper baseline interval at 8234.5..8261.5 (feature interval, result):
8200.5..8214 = 0.79 Angstrom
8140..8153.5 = -0.19 Angstrom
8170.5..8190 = 0.17 Angstrom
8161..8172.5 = -0.12 Angstrom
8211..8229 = 0.47 Angstrom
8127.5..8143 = -0.24 Angstrom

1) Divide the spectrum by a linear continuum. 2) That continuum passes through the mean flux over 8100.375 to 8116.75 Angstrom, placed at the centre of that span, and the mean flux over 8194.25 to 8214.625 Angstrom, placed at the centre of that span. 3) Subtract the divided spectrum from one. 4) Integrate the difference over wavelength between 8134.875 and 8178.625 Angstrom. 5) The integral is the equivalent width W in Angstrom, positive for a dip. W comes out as -1.9 Angstrom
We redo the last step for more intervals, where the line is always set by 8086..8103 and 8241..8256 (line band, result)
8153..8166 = -0.15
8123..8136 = -0.20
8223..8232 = -0.10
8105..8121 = 0.08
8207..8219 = 0.58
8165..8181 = -0.13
